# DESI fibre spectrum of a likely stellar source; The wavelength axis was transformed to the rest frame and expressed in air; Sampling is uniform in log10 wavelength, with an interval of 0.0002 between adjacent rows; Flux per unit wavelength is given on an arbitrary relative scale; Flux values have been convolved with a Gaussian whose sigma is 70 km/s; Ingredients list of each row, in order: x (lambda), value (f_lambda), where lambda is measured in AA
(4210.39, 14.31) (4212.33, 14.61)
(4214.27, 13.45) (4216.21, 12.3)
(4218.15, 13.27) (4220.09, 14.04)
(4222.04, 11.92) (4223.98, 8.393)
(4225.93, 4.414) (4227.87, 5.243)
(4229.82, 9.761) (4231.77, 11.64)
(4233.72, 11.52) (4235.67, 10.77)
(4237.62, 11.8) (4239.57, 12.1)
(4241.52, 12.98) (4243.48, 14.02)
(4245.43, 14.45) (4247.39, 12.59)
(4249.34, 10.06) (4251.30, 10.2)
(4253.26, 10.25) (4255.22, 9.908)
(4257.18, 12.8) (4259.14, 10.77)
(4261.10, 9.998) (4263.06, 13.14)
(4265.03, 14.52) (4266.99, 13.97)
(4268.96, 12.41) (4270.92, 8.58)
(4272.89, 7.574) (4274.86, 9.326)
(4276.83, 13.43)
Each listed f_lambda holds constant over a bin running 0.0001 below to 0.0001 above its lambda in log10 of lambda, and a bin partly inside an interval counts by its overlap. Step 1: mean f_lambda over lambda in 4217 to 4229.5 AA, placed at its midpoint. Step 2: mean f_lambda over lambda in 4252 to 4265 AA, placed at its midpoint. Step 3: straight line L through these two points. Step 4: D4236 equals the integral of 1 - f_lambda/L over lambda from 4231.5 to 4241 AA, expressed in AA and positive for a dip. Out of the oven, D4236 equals -1.3 AA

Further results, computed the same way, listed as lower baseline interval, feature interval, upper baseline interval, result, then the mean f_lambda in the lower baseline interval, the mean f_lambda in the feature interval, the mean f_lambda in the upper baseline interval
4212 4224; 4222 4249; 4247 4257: 1.9 AA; 12.8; 10.8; 10.7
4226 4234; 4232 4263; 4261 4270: -2.6 AA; 8.79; 11.7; 13.1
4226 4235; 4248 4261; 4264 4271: 1.0 AA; 9.07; 10.7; 12.9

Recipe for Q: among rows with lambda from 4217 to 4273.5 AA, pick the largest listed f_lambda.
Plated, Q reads 14.52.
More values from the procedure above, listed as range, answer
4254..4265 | 13.14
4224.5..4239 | 11.8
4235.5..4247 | 14.45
